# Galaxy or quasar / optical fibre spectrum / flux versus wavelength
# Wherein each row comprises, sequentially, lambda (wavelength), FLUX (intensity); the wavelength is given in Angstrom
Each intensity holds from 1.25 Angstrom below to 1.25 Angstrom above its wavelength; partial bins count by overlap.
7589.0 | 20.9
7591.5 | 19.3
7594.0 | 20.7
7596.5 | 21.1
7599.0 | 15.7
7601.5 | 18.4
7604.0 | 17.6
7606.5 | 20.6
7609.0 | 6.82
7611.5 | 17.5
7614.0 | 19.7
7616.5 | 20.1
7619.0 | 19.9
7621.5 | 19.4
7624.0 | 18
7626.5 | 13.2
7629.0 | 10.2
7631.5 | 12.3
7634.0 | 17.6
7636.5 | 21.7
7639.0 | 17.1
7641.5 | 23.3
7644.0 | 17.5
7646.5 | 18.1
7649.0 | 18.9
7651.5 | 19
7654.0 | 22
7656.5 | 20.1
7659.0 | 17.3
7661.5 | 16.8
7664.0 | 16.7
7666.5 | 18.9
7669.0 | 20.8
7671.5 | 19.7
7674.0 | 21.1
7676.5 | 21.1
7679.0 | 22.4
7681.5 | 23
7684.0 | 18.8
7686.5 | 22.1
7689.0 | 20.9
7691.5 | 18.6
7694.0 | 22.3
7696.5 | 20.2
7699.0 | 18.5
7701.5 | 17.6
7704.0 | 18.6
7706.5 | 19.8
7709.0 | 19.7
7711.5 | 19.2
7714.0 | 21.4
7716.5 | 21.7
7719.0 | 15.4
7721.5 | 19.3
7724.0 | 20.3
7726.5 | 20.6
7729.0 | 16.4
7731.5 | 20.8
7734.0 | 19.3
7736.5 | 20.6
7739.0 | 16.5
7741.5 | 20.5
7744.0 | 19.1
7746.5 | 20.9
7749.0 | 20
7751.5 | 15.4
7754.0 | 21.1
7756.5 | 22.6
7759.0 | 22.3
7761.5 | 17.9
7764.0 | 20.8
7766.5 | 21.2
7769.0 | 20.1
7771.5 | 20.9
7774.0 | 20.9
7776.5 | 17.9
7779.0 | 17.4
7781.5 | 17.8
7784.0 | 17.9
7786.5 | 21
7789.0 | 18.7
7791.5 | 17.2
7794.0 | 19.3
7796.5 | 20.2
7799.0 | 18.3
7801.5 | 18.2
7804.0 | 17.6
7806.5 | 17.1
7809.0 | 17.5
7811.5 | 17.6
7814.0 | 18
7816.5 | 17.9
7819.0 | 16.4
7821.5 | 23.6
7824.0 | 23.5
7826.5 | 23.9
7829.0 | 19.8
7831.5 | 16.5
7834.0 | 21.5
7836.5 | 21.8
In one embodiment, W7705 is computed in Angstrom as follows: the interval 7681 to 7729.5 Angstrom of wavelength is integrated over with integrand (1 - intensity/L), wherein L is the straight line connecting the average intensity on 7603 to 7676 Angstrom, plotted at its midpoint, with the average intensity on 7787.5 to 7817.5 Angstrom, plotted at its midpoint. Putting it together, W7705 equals -4.39 Angstrom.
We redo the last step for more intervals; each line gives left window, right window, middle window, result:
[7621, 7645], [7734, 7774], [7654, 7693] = -4.32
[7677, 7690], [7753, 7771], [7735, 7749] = 0.96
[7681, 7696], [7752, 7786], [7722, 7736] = 0.54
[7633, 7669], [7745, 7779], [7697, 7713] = 0.42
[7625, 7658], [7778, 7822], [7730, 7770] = -3.87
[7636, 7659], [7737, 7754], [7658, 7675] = 0.61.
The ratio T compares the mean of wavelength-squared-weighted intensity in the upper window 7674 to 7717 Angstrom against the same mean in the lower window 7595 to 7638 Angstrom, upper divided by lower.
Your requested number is 1.22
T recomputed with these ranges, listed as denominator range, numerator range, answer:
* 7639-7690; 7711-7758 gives 1.00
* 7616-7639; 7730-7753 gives 1.18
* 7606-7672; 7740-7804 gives 1.13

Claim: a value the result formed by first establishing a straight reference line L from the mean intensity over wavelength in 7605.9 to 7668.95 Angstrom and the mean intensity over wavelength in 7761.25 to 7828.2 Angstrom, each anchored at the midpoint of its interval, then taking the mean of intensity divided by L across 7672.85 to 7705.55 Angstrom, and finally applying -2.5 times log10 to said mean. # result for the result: -0.122 mag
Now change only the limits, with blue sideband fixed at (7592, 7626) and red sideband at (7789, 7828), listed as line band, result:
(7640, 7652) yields -0.06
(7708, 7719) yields -0.08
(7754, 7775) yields -0.11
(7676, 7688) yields -0.17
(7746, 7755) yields -0.02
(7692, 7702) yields -0.07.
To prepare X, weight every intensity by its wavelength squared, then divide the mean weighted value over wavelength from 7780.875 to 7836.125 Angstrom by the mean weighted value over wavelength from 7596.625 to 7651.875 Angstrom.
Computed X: 1.2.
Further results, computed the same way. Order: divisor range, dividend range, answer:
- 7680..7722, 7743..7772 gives 1.03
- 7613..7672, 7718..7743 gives 1.07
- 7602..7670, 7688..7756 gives 1.12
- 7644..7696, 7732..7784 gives 1.01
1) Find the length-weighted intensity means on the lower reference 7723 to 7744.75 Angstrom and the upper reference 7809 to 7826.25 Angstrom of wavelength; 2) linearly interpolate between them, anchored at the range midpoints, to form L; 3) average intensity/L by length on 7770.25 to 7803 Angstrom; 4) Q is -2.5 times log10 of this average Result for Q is 0.035 mag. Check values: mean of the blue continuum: 19.3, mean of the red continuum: 19.6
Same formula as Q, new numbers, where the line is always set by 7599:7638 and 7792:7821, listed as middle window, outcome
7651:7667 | -0.09 mag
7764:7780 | -0.11 mag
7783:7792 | -0.05 mag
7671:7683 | -0.24 mag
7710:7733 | -0.11 mag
